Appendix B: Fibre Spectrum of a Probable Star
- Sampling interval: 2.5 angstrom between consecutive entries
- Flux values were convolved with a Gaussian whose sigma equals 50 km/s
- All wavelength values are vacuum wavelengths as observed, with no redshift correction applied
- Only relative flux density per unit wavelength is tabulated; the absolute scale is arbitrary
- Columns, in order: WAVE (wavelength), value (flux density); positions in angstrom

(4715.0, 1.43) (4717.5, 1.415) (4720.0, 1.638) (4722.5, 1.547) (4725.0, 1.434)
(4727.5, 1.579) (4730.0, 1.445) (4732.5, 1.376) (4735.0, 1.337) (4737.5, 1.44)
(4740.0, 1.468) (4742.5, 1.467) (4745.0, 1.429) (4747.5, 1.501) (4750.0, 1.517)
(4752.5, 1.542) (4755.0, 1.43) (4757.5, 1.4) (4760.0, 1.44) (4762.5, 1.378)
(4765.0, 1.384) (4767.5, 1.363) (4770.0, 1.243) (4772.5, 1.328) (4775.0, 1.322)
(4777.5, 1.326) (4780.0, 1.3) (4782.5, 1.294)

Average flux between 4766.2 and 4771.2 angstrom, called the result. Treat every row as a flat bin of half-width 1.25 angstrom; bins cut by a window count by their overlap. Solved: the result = 1.3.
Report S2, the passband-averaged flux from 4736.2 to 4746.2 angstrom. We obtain 1.45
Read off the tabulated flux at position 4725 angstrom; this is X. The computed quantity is 1.434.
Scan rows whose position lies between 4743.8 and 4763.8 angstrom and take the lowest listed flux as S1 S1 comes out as 1.378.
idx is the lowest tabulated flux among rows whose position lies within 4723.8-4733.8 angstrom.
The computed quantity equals 1.376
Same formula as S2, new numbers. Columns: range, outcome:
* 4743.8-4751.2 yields 1.48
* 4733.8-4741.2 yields 1.42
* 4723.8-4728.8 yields 1.51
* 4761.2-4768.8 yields 1.37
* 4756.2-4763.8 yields 1.41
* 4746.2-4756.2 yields 1.5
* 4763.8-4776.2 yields 1.33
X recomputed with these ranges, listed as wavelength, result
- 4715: 1.43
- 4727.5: 1.579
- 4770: 1.243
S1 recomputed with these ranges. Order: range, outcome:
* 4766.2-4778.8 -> 1.243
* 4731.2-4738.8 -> 1.337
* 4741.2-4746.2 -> 1.429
